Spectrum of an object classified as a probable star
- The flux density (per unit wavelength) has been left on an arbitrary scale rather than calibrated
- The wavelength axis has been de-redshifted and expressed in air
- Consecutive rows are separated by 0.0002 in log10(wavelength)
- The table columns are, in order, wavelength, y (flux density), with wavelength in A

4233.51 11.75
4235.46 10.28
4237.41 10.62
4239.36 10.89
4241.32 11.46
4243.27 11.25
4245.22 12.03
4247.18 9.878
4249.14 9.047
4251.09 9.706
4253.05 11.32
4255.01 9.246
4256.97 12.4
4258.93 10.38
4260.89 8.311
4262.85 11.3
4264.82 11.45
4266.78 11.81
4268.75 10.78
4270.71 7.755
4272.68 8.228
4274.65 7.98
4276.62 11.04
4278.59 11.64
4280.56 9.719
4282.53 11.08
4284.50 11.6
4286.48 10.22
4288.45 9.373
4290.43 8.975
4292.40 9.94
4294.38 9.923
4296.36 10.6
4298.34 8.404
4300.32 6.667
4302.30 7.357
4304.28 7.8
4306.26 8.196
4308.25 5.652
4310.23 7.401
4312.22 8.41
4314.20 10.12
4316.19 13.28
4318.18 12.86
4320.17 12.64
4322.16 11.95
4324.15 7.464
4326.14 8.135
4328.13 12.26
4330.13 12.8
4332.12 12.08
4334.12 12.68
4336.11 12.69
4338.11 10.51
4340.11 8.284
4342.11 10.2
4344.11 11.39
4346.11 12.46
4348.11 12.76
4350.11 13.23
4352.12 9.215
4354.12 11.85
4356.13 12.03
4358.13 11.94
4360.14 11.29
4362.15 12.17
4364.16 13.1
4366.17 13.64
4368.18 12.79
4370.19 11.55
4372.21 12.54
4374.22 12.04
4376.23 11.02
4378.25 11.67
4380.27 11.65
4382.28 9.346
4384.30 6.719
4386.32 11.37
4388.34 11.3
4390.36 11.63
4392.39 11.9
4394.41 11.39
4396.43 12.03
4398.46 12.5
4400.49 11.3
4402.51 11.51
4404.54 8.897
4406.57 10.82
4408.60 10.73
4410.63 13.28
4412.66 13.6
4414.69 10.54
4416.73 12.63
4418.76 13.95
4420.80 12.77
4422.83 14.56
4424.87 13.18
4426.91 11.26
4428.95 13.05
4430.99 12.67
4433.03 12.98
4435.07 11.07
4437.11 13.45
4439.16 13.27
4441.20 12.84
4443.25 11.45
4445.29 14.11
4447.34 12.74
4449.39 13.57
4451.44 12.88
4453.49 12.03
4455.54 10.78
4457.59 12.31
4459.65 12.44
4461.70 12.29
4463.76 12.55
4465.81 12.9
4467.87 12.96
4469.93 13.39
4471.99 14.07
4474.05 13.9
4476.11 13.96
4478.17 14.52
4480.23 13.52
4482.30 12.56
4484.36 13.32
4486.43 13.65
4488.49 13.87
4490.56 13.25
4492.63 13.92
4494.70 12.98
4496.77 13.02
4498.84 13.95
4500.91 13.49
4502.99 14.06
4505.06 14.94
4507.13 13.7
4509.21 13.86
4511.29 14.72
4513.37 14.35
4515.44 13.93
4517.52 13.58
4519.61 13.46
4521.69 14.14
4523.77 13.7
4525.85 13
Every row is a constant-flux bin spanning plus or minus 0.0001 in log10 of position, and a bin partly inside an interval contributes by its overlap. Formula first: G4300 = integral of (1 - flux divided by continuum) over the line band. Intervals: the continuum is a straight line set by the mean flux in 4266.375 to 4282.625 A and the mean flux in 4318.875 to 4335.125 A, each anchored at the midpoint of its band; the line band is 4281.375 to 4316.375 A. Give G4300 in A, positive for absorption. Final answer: 4.8 A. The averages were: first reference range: 9.88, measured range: 9.07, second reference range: 11.3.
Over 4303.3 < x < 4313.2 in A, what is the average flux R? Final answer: 7.49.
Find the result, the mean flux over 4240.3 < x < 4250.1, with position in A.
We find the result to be 10.7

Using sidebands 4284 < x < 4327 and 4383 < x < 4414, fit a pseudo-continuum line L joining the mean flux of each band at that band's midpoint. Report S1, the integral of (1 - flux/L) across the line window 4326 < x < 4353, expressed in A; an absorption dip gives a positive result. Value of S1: -3.7 A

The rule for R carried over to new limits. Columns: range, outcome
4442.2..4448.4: 12.8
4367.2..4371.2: 12.2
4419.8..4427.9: 13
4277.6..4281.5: 10.7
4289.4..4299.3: 9.57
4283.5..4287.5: 10.9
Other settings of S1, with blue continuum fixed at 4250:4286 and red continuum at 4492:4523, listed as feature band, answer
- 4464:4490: -0.2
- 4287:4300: 1.6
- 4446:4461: 0.7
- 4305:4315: 2.8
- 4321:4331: 0.6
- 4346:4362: -0.3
